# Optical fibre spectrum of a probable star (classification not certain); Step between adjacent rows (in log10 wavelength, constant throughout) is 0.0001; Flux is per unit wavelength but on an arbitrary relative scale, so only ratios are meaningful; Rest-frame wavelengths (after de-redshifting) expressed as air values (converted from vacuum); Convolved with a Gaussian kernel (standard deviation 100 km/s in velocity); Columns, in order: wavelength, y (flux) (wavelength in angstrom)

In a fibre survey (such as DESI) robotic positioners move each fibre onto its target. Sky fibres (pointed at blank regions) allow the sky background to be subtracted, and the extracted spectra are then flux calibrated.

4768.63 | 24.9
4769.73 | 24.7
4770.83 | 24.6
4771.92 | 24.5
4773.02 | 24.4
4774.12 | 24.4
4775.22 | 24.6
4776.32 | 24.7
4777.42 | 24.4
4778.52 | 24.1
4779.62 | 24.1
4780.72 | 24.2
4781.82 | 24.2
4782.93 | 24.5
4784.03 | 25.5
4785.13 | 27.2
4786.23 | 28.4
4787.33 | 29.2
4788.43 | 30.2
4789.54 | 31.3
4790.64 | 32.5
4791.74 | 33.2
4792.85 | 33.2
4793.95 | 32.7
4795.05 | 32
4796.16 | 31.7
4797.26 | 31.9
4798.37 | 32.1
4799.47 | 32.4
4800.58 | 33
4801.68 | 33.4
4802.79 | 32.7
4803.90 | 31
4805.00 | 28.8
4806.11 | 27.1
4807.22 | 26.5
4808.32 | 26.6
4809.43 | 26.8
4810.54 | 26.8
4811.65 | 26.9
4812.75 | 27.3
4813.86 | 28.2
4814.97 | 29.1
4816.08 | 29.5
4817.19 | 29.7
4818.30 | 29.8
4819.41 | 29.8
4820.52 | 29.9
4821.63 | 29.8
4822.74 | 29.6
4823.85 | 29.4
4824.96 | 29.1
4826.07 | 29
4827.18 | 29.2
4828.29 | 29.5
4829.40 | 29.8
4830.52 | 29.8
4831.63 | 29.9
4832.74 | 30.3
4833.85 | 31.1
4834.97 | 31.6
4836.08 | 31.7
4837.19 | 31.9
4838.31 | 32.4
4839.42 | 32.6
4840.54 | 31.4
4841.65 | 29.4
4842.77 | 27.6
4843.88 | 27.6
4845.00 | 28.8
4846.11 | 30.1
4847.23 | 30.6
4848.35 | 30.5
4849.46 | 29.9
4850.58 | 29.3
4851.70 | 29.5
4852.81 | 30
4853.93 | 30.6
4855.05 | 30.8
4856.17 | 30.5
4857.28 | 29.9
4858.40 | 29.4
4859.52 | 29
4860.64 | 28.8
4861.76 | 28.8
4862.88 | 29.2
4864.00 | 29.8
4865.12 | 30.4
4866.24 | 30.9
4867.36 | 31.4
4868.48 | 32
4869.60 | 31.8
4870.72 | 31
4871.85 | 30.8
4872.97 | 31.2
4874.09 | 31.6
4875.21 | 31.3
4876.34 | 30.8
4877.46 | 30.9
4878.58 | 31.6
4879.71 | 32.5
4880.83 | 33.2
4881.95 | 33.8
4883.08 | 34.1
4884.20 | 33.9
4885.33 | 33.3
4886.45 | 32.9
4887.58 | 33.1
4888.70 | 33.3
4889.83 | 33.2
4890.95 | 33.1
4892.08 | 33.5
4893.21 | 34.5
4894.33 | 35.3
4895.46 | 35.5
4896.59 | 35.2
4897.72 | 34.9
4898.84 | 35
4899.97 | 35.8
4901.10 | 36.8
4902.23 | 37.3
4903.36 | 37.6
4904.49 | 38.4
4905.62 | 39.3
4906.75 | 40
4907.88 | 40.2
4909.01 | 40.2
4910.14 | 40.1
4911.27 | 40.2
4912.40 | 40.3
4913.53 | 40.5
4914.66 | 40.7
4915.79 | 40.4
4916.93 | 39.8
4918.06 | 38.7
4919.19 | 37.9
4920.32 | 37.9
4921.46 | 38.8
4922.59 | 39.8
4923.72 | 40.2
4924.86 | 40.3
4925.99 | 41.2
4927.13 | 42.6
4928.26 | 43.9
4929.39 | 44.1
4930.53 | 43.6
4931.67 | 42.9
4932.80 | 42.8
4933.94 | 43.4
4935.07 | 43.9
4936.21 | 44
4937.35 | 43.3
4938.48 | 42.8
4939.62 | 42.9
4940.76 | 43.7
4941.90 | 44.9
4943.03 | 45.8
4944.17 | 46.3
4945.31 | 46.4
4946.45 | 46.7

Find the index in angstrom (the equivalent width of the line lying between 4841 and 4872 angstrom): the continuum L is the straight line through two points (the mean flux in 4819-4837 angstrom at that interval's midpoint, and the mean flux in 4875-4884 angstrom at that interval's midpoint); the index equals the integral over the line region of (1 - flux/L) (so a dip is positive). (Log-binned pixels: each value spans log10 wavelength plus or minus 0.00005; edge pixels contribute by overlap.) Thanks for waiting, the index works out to 1.4 angstrom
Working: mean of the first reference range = 30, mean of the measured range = 29.9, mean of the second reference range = 32.4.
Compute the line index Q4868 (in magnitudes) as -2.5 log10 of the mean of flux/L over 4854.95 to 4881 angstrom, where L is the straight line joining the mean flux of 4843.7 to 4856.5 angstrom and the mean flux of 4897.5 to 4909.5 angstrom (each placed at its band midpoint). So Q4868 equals 0.06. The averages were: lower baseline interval 29.9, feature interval 30.7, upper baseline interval 37.8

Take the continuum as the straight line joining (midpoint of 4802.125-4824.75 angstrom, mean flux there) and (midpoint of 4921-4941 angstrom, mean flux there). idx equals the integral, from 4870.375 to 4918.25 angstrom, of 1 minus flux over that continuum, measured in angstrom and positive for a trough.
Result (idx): 3.48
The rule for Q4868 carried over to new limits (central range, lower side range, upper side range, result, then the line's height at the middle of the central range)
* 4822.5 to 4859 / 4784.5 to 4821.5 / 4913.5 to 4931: 0.11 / 33.4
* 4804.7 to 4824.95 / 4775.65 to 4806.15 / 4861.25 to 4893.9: 0.06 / 30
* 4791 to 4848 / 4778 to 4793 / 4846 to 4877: -0.04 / 29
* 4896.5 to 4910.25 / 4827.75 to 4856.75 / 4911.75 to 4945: 0.02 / 38.6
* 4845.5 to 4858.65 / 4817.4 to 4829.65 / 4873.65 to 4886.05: 0.03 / 31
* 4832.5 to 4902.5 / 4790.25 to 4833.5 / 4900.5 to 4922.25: 0.11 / 35.1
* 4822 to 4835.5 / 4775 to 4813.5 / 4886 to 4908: 0.04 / 31.1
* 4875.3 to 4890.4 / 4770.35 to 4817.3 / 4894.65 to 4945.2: 0.13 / 37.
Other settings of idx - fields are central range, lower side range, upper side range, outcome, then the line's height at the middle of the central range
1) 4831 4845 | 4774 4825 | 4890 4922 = 0.7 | 32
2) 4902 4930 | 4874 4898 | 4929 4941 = -0.5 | 39.4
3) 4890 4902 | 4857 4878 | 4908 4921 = 0.4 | 36.1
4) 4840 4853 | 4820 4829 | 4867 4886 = 0.4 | 30.6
